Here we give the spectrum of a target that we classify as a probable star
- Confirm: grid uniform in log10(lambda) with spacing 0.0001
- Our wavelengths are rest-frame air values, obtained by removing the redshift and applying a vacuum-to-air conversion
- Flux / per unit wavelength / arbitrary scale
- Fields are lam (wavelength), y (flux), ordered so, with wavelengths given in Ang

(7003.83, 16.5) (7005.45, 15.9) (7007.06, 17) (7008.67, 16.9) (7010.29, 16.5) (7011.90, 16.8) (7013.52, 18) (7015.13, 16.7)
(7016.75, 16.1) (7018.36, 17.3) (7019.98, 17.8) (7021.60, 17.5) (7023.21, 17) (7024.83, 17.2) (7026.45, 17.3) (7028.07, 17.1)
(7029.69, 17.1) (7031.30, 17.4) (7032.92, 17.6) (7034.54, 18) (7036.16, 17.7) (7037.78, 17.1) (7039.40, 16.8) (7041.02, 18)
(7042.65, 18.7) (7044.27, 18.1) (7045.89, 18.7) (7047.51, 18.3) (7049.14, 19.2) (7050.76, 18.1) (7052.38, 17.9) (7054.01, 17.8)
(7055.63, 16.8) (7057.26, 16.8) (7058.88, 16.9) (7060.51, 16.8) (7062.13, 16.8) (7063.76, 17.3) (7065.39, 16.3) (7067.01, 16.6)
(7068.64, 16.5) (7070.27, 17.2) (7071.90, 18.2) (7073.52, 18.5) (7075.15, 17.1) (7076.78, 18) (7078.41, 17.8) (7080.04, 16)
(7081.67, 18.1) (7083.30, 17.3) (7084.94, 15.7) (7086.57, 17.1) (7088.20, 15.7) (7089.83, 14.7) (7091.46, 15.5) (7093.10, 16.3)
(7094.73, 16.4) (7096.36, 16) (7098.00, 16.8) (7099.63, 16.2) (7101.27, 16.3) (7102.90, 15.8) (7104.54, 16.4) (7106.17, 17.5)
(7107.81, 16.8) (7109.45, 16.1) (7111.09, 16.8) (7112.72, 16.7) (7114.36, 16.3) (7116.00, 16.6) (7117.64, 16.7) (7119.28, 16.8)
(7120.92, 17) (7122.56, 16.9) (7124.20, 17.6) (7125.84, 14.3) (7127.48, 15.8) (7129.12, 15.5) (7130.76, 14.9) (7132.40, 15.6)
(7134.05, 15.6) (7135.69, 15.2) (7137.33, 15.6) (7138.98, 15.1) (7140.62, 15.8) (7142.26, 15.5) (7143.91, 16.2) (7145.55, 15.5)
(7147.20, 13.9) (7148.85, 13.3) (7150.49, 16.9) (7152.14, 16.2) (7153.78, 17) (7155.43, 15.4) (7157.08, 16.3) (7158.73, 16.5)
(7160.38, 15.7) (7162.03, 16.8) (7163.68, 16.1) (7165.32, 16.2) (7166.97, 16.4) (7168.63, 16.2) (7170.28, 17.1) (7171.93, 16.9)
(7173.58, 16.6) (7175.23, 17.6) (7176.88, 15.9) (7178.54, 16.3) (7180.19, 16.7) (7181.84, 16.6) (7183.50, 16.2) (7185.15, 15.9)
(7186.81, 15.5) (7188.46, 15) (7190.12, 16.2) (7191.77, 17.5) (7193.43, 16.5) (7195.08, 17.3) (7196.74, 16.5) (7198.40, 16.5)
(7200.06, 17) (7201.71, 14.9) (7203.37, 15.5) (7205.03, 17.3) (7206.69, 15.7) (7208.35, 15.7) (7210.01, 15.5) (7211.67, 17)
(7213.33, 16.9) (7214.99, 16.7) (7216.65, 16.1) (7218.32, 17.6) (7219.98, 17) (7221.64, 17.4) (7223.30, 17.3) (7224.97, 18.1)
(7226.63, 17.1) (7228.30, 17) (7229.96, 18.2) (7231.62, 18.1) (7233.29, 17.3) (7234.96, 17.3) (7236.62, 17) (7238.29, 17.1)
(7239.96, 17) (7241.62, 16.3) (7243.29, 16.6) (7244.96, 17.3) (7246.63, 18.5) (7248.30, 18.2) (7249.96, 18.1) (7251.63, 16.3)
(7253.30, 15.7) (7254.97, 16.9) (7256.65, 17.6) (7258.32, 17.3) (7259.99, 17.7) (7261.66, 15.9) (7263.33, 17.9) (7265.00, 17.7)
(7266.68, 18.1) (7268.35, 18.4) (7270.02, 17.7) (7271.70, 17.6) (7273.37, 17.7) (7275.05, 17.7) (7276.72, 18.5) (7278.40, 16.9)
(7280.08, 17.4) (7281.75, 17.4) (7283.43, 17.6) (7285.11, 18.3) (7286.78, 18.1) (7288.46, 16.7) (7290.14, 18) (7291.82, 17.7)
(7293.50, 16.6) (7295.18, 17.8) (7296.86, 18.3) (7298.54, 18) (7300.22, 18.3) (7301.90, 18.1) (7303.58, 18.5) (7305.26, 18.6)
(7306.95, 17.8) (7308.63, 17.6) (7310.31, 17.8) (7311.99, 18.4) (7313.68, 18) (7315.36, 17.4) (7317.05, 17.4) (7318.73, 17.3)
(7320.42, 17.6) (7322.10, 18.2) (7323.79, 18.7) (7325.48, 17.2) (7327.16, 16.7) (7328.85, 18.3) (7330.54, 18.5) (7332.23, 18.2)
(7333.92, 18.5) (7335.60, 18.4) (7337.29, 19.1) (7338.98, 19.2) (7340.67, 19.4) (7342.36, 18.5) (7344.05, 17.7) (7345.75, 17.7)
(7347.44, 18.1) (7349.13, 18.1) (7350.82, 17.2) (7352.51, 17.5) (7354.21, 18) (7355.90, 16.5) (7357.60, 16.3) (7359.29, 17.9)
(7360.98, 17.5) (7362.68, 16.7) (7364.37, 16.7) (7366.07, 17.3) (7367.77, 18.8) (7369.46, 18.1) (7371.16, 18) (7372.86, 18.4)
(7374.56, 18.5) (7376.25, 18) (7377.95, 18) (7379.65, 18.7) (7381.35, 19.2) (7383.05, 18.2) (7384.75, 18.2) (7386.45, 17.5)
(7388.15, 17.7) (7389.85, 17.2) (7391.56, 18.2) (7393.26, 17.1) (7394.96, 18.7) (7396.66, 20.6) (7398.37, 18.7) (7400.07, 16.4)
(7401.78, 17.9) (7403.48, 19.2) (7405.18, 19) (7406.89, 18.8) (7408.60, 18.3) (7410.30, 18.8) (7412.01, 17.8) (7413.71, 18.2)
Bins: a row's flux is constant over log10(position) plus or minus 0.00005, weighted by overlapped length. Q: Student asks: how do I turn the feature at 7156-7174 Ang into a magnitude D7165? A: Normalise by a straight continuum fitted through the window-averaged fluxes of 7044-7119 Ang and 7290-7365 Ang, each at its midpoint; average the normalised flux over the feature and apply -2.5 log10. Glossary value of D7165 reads 0.05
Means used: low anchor 16.9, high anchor 17.9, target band 16.4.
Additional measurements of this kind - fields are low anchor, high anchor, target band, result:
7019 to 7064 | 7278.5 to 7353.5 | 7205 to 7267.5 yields 0.04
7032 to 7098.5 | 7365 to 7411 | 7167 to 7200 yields 0.07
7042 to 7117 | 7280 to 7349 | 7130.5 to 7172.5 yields 0.09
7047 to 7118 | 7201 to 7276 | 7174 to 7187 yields 0.04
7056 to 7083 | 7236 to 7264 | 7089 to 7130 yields 0.06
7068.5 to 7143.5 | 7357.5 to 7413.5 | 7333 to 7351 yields -0.03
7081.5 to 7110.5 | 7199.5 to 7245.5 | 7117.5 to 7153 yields 0.05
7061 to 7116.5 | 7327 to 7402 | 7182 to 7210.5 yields 0.07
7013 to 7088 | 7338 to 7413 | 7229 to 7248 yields 0.03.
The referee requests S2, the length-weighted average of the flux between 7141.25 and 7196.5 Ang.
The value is 16.2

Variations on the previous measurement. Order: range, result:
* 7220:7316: 17.6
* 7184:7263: 16.8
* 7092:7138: 16.2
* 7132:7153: 15.4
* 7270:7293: 17.6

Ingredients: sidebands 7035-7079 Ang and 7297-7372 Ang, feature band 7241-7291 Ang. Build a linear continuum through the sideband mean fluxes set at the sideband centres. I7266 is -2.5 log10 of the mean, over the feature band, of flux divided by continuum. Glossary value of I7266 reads 0.021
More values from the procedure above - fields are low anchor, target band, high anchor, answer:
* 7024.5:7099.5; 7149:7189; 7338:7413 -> 0.08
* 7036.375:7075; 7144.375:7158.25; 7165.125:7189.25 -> 0.07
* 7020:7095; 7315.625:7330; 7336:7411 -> 0.02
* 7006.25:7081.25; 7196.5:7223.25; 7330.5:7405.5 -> 0.08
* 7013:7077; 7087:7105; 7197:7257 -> 0.08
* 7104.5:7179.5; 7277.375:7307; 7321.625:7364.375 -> -0.02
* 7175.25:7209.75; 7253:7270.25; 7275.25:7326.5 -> -0.01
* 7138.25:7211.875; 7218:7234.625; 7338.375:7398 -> -0.06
